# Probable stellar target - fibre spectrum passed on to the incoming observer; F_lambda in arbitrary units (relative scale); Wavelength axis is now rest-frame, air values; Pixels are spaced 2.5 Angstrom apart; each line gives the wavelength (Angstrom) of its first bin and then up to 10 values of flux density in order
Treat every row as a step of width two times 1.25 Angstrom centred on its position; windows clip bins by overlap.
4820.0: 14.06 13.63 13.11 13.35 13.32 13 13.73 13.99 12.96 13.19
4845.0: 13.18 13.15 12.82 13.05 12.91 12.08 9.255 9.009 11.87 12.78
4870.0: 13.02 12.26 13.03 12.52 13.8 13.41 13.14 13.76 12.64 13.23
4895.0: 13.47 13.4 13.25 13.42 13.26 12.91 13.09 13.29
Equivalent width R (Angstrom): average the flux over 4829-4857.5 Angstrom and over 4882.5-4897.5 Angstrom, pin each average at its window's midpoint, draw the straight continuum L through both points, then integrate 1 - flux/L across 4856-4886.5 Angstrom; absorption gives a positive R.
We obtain 2.4 Angstrom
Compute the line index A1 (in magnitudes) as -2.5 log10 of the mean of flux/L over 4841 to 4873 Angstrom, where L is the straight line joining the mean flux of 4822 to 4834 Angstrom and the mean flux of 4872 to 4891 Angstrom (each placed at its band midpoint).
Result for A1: 0.08 mag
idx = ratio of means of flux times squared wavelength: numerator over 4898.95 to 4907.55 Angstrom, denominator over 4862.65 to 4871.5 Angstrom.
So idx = 1.11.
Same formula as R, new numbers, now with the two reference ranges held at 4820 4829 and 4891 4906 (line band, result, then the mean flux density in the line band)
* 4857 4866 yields 2.02 Angstrom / 10.4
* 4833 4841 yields -0.05 Angstrom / 13.5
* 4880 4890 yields -0.02 Angstrom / 13.4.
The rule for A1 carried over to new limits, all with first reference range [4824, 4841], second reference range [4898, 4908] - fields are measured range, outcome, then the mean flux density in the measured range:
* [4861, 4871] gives 0.151 mag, 11.6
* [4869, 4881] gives 0.032 mag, 12.9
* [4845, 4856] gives 0.027 mag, 13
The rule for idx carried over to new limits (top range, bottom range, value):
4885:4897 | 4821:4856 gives 1.02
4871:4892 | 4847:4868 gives 1.12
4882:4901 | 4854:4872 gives 1.16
